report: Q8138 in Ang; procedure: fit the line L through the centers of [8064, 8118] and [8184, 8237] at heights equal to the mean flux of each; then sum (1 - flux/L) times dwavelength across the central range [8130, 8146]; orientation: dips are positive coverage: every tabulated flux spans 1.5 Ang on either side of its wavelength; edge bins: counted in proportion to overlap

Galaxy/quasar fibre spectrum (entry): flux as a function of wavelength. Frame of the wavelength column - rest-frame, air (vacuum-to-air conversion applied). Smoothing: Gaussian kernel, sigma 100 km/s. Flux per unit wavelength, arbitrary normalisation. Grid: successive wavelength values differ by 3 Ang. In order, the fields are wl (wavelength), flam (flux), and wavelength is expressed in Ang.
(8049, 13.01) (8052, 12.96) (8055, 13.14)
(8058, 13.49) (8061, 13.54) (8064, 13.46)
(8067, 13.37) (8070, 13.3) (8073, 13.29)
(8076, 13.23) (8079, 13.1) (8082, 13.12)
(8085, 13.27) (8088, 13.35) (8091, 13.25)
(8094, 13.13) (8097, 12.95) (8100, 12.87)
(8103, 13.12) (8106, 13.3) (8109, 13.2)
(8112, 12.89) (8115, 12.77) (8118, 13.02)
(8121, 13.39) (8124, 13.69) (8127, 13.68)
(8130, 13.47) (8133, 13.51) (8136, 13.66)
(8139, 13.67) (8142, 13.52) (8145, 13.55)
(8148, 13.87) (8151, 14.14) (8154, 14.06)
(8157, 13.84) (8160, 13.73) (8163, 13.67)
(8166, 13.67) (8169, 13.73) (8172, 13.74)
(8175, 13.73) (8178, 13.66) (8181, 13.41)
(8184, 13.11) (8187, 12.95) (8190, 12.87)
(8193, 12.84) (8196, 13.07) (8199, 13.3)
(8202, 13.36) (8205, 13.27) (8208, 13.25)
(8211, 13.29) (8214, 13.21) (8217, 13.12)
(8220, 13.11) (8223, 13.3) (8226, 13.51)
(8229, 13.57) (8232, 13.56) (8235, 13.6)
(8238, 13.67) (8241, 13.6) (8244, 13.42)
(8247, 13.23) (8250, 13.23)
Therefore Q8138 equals -0.5 Ang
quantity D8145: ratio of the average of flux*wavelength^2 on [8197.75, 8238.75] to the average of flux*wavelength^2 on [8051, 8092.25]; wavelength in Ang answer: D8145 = 1.0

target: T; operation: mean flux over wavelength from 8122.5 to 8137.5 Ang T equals 13.6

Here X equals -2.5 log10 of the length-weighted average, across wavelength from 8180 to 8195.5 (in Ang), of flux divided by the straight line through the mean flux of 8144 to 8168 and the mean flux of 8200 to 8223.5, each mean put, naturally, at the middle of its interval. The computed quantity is 0.04 mag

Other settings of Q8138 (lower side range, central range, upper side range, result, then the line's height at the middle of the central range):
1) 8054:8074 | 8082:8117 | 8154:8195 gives 0.8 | 13.4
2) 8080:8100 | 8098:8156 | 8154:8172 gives 0.1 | 13.5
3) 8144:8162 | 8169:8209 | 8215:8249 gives 1.1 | 13.7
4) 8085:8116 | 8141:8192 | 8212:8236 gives -1.4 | 13.2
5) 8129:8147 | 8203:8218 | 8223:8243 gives 0.4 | 13.6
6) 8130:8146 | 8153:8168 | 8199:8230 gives -0.3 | 13.5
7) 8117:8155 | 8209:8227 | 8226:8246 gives 0.4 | 13.6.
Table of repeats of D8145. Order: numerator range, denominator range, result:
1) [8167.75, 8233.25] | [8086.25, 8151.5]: 1.02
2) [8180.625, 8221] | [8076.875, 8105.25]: 1.03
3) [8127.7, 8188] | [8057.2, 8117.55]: 1.05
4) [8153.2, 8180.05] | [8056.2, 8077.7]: 1.05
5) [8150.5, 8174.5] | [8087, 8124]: 1.07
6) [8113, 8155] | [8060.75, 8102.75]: 1.04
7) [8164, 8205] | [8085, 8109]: 1.04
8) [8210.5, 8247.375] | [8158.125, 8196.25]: 1.01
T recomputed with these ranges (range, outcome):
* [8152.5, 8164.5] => 13.8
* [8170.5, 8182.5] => 13.6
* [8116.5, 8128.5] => 13.4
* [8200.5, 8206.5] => 13.3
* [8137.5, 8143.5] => 13.6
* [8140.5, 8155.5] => 13.8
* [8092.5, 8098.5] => 13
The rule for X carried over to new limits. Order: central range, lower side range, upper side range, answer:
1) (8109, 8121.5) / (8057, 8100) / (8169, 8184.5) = 0.03 mag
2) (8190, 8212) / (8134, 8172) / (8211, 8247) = 0.03 mag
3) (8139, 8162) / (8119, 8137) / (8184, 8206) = -0.03 mag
